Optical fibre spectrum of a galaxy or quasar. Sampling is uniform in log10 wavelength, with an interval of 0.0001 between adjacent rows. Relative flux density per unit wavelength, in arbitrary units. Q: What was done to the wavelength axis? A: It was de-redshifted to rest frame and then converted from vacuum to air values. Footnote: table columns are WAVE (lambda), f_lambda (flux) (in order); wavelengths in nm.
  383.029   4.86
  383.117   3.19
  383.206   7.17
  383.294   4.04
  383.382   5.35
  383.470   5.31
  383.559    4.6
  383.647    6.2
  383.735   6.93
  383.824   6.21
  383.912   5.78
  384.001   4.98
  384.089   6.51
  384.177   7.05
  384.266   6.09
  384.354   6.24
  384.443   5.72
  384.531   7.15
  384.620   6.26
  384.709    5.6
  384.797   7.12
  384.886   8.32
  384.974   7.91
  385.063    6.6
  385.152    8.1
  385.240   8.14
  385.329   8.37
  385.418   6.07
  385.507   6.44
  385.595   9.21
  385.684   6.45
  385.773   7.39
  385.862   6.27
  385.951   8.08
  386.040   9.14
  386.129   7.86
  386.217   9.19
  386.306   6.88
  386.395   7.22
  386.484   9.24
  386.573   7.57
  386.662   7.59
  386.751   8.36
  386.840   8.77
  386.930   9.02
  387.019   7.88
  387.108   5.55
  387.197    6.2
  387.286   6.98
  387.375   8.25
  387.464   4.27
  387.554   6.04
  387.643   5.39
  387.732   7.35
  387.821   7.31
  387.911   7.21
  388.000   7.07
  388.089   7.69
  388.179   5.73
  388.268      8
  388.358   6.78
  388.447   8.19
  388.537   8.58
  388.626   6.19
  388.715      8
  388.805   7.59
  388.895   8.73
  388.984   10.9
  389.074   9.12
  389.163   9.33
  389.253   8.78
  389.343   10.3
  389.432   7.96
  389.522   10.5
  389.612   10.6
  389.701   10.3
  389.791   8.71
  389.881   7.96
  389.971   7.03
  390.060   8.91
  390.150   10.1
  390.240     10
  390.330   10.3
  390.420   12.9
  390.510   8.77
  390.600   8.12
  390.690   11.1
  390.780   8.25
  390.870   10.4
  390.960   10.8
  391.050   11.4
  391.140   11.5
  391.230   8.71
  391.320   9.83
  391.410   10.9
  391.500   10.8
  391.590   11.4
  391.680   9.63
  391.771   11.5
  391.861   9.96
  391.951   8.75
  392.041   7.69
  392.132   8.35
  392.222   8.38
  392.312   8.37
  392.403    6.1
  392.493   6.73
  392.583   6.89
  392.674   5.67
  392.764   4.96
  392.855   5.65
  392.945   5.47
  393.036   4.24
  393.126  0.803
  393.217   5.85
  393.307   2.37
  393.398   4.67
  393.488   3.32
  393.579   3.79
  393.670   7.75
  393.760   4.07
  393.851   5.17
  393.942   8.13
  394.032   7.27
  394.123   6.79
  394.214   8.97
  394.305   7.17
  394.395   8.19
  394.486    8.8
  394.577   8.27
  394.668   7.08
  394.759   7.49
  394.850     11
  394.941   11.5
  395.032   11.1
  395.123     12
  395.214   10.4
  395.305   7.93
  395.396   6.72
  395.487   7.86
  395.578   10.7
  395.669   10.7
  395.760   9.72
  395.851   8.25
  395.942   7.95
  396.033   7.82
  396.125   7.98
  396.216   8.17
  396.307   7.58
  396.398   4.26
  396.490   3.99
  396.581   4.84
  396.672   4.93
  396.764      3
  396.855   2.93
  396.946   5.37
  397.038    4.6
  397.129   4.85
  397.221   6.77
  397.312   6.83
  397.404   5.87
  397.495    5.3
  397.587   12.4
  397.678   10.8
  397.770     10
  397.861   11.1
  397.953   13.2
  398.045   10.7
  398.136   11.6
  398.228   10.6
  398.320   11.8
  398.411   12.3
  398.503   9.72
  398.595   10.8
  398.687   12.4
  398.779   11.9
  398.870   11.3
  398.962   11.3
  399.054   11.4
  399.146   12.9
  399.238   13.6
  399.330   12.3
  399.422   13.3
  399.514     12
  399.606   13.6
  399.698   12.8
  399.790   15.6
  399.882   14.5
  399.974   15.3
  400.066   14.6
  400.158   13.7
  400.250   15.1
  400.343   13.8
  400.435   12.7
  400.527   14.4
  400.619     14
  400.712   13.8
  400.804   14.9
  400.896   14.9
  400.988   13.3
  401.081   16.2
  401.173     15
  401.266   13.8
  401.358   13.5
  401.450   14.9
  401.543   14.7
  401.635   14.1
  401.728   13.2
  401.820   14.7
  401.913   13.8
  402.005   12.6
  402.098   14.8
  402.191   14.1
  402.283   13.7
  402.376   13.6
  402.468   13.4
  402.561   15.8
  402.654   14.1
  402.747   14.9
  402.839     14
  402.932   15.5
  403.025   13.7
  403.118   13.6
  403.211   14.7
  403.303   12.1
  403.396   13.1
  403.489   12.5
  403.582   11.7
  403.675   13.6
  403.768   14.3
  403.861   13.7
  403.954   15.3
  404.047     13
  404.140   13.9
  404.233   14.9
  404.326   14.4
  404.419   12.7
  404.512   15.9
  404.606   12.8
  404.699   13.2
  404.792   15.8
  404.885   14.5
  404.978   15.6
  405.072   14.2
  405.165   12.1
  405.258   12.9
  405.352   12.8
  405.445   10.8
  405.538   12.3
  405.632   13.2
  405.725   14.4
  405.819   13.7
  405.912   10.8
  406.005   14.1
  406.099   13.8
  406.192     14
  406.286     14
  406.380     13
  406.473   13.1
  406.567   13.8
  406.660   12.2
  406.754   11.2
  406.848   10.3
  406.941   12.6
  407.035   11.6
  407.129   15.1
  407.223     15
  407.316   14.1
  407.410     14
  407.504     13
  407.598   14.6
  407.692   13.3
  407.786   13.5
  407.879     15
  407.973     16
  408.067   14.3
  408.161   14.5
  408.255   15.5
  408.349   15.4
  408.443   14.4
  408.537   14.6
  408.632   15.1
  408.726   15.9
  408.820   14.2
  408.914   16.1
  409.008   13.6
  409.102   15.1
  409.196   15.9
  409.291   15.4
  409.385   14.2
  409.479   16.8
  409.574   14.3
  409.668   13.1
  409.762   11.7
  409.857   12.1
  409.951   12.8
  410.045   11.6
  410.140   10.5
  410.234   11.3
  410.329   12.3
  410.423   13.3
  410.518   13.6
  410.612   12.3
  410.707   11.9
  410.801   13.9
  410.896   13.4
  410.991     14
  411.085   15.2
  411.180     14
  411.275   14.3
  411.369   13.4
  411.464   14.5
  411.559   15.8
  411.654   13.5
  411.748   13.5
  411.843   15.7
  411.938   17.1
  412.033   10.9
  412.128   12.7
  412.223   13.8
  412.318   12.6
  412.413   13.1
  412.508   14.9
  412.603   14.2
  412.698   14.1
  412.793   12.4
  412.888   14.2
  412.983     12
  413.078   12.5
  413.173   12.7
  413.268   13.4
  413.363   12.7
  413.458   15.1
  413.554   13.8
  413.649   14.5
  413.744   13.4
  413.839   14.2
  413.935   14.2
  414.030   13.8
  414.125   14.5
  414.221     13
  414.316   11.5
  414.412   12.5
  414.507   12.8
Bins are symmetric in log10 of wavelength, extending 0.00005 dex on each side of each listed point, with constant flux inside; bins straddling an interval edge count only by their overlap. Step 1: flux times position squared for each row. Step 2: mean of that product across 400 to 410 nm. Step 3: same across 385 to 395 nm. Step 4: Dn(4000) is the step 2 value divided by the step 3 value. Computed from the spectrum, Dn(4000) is 1.90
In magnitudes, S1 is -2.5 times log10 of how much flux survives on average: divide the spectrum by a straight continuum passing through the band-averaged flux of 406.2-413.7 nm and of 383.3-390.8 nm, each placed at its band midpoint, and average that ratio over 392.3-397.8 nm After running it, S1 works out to 0.38 mag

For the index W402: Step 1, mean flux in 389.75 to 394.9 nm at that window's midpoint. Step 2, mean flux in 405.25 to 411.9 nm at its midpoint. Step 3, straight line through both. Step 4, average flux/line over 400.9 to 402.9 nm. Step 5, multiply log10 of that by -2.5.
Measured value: -0.247 mag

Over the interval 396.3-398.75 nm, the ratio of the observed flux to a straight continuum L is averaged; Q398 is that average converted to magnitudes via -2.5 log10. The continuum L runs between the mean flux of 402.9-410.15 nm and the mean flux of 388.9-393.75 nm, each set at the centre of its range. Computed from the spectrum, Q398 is 0.29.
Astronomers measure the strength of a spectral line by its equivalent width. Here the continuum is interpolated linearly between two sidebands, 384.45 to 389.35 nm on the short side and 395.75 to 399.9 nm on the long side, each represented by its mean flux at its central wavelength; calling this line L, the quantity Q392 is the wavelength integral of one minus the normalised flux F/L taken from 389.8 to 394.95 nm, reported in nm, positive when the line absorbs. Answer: 0.29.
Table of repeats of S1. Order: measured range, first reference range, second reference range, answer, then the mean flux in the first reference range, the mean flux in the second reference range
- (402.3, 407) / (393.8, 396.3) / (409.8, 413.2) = -0.19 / 8.61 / 13.3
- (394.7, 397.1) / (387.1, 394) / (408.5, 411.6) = 0.23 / 7.89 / 13.8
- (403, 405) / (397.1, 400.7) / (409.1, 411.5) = -0.11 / 11.8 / 13.5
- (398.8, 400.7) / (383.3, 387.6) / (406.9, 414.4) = -0.23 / 6.98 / 13.8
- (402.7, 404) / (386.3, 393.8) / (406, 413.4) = -0.16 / 7.94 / 13.7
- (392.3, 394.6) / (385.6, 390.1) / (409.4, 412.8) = 0.49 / 7.9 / 13.5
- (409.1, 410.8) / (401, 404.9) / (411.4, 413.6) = 0.05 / 14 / 13.7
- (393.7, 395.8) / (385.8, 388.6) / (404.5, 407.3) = 0.15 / 7.4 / 13.3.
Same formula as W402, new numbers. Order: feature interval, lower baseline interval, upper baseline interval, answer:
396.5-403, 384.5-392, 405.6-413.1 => -0.05 mag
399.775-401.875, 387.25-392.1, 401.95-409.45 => -0.16 mag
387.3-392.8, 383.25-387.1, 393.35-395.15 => -0.18 mag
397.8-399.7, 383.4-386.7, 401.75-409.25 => -0.03 mag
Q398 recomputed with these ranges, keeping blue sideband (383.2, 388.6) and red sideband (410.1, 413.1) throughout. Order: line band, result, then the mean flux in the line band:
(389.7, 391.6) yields -0.20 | 9.88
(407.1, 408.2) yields -0.15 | 14.4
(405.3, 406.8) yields -0.08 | 12.9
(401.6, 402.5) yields -0.24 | 13.8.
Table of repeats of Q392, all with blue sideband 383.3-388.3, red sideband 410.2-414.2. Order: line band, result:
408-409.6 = -0.28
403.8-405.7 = -0.32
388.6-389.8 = -0.20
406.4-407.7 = -0.08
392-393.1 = 0.28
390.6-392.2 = -0.30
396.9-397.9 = 0.23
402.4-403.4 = -0.25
